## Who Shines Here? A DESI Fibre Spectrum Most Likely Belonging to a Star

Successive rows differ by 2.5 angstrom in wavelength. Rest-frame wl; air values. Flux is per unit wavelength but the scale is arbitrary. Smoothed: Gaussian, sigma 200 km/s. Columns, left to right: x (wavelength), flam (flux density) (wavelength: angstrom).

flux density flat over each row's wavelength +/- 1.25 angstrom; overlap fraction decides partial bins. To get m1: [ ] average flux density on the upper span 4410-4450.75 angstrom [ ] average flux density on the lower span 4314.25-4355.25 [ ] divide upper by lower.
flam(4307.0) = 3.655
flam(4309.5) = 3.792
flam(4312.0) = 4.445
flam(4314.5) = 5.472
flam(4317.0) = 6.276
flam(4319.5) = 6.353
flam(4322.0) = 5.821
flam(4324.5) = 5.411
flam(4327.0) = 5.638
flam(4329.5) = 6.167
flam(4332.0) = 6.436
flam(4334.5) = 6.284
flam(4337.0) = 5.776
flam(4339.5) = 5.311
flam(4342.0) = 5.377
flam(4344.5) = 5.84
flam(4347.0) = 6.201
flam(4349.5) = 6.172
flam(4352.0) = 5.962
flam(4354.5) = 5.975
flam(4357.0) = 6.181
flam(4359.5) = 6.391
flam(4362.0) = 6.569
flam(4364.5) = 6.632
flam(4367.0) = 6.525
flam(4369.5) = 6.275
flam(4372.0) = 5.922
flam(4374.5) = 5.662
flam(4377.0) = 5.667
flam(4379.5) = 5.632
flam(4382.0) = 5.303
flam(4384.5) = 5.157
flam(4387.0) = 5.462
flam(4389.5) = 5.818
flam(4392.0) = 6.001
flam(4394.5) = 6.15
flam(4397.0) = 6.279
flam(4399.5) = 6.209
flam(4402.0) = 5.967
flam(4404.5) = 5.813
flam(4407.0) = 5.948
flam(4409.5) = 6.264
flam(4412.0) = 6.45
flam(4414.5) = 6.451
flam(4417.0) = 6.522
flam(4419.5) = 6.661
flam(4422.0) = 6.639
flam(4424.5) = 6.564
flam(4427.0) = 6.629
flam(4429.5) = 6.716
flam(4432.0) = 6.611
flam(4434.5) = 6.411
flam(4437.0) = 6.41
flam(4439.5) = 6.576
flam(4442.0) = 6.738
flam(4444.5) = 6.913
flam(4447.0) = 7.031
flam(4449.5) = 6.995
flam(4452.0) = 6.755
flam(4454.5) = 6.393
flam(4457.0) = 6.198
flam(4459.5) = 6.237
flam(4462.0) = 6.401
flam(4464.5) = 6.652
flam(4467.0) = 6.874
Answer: 1.1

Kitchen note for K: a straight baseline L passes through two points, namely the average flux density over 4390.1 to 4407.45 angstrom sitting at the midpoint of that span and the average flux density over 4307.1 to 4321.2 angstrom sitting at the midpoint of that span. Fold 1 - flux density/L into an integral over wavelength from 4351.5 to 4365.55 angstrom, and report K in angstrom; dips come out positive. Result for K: -1.7 angstrom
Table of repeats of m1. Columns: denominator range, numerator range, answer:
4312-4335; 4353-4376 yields 1.06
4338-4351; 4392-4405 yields 1.05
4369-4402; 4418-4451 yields 1.15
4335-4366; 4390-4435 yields 1.05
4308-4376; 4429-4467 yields 1.12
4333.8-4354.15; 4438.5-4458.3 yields 1.14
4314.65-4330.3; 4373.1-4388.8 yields 0.93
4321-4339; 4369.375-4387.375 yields 0.95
